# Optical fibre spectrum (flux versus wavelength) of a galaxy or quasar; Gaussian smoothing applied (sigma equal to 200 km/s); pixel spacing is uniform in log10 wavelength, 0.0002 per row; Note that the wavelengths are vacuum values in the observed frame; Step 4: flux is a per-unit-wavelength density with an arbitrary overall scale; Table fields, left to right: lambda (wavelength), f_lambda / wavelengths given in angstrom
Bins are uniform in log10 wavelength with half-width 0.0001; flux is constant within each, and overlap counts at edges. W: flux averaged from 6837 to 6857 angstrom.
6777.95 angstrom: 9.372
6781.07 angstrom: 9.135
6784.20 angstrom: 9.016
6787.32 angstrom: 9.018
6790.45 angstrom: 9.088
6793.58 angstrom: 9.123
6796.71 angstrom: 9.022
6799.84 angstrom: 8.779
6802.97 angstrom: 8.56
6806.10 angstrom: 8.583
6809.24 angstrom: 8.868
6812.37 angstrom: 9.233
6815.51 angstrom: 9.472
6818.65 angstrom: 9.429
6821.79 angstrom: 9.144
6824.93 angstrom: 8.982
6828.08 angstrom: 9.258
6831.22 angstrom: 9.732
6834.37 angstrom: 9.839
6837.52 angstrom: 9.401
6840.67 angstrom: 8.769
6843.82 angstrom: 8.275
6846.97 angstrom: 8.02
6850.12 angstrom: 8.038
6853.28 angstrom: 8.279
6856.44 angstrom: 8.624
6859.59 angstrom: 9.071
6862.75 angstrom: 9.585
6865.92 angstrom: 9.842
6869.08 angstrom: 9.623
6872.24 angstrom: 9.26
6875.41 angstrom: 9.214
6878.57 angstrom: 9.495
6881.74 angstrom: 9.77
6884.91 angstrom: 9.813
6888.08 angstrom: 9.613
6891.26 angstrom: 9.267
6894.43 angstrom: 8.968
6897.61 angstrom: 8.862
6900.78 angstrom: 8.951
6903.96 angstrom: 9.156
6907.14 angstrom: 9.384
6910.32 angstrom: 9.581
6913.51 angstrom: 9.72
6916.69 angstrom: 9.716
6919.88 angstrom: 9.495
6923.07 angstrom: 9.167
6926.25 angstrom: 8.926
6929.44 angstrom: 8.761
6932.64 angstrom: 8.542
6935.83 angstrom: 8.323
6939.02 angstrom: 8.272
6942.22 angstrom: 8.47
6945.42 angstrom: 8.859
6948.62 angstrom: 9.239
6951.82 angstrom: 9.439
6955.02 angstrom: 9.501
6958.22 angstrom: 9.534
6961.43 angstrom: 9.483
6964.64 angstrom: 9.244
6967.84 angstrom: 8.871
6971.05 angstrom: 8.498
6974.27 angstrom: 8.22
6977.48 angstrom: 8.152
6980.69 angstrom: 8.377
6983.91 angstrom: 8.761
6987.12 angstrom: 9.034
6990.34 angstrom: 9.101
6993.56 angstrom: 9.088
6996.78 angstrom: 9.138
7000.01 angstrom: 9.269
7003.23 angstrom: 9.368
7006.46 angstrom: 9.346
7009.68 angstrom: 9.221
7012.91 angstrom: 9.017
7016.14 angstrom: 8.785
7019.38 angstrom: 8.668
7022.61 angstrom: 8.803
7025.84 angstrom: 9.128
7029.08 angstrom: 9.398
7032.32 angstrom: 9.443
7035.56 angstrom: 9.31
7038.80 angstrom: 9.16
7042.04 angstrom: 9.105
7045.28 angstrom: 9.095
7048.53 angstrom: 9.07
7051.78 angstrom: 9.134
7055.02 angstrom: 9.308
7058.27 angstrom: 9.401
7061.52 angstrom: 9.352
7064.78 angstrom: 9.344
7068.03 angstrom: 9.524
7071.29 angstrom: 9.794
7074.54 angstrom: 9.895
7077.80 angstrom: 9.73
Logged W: 8.43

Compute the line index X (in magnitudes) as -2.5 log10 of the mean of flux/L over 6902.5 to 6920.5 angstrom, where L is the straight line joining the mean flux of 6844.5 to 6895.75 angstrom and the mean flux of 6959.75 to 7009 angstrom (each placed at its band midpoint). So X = -0.05 mag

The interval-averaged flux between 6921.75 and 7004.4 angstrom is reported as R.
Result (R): 8.91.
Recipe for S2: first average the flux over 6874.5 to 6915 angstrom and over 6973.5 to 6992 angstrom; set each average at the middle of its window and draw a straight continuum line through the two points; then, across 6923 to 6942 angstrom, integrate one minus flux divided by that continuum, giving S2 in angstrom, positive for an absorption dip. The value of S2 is 0.9 angstrom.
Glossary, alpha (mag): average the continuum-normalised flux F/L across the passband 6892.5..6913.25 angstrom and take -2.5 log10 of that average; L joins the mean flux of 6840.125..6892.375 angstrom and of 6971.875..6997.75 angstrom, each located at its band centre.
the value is -0.03 mag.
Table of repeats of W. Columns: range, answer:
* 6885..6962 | 9.14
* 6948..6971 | 9.28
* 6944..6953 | 9.17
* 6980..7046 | 9.09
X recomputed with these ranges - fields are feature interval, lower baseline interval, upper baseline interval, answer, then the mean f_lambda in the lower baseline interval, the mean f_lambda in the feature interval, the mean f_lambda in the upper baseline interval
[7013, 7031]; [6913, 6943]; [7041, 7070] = 0.025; 8.92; 8.97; 9.27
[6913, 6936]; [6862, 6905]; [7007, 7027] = 0.019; 9.39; 9.1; 8.96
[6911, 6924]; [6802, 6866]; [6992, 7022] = -0.059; 8.98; 9.54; 9.09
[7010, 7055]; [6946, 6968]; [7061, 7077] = 0.049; 9.34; 9.1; 9.6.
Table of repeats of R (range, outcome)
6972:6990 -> 8.55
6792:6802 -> 8.95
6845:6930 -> 9.19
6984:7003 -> 9.12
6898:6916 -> 9.35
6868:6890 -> 9.53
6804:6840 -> 9.24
